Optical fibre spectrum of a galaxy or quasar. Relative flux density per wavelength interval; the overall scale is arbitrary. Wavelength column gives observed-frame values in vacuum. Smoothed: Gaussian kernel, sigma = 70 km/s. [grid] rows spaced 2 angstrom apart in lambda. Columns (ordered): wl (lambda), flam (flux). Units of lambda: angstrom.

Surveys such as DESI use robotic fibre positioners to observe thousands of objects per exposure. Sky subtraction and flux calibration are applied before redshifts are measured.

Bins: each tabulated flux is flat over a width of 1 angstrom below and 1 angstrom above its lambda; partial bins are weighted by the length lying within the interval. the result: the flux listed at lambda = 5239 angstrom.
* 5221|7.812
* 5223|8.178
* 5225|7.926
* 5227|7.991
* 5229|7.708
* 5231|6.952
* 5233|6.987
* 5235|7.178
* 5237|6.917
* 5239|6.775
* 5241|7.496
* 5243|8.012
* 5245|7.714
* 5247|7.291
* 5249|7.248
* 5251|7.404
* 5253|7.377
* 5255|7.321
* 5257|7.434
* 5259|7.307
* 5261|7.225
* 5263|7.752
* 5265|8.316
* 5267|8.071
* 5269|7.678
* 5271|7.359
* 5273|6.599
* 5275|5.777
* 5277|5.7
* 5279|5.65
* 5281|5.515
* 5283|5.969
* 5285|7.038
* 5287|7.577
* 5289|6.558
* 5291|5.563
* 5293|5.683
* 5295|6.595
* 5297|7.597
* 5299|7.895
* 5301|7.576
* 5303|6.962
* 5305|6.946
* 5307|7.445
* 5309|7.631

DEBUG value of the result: 6.775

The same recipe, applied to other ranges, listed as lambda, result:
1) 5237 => 6.917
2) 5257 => 7.434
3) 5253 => 7.377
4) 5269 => 7.678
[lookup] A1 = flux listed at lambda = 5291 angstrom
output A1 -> 5.563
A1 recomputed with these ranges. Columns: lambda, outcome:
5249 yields 7.248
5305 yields 6.946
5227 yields 7.991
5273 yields 6.599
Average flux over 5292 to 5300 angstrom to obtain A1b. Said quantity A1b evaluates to 6.94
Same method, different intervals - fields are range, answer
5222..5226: 8.05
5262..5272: 7.84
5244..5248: 7.5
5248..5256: 7.34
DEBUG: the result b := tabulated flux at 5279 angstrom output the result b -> 5.65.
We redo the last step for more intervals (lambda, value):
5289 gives 6.558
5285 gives 7.038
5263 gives 7.752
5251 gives 7.404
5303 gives 6.962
